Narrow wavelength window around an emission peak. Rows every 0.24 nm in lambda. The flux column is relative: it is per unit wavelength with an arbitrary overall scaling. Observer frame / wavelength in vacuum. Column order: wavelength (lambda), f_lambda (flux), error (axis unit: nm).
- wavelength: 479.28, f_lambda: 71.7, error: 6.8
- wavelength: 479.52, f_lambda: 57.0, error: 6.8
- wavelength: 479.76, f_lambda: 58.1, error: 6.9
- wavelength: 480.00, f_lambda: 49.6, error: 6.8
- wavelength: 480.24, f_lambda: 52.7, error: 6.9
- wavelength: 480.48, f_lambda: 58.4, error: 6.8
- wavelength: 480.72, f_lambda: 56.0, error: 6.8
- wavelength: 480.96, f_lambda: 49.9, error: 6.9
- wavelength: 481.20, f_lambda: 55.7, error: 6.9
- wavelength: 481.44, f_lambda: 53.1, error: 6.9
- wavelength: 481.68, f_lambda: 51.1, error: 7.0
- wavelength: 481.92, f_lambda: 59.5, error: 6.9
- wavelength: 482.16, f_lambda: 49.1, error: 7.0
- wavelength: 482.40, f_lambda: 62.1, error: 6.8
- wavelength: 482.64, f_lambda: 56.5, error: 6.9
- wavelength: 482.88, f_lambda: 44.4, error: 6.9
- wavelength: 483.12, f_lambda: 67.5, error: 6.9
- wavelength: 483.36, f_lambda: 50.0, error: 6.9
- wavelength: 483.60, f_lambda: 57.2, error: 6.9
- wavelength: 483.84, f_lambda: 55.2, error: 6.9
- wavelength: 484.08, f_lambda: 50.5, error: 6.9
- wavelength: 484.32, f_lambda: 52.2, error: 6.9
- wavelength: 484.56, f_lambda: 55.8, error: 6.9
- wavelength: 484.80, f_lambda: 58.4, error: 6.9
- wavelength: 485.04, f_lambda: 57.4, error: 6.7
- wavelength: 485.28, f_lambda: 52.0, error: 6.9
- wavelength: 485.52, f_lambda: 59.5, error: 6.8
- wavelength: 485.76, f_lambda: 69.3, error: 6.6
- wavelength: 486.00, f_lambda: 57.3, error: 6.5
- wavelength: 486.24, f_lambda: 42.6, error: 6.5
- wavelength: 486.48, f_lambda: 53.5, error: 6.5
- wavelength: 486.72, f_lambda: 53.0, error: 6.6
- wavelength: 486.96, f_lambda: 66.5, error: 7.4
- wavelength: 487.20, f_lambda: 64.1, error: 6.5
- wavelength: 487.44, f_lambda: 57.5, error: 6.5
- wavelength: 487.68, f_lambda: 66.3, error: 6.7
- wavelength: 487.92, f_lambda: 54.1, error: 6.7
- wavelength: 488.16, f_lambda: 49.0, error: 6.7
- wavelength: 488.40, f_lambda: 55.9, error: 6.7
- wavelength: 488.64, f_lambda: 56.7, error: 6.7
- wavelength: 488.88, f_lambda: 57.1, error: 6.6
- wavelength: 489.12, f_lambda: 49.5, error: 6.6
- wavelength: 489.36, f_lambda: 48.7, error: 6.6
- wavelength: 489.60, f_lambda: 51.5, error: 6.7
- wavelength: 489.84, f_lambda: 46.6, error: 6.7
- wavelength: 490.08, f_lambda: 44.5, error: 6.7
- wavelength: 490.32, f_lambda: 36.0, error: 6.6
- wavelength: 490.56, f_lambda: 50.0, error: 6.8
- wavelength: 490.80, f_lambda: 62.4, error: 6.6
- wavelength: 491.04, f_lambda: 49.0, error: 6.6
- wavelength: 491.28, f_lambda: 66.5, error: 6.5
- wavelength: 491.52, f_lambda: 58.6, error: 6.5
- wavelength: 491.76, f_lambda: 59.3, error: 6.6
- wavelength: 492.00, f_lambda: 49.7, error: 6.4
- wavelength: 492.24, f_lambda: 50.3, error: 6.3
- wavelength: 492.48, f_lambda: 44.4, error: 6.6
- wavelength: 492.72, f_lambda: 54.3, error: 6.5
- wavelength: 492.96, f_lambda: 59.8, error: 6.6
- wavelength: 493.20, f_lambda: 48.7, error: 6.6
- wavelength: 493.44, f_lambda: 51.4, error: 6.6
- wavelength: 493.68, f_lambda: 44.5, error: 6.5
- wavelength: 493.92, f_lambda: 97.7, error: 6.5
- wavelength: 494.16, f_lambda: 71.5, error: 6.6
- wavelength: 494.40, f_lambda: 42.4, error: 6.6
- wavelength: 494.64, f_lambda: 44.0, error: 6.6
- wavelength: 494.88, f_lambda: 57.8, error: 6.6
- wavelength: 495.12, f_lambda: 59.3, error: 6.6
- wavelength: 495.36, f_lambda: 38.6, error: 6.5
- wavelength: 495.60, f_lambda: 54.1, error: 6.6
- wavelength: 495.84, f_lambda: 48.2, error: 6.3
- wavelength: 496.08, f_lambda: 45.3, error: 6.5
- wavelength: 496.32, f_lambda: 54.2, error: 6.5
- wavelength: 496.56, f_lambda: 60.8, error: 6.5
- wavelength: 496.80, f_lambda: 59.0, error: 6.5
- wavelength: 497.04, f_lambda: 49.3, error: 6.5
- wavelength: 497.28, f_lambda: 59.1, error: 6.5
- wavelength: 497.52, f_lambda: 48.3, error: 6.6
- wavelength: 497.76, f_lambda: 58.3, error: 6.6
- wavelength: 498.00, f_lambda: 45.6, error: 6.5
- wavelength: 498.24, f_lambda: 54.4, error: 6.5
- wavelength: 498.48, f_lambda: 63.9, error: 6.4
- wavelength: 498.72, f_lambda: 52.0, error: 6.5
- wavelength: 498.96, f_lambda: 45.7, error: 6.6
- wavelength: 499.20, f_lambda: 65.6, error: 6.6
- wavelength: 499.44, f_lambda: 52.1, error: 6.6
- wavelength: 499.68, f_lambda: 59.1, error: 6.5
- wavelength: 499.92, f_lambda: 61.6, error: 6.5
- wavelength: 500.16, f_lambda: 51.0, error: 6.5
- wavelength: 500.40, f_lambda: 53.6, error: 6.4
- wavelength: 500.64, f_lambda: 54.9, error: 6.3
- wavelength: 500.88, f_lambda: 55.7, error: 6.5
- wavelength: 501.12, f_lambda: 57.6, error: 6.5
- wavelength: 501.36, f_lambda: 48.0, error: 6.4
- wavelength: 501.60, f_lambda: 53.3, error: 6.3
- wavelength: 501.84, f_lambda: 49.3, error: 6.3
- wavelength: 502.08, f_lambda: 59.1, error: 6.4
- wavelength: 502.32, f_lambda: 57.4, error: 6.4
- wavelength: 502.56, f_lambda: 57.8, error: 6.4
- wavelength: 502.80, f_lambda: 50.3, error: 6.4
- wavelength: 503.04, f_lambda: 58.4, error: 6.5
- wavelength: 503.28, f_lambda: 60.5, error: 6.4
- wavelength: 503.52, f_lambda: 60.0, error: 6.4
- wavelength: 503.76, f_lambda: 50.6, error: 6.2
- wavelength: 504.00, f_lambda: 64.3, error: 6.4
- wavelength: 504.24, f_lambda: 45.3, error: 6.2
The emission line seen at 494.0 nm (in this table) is H-gamma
